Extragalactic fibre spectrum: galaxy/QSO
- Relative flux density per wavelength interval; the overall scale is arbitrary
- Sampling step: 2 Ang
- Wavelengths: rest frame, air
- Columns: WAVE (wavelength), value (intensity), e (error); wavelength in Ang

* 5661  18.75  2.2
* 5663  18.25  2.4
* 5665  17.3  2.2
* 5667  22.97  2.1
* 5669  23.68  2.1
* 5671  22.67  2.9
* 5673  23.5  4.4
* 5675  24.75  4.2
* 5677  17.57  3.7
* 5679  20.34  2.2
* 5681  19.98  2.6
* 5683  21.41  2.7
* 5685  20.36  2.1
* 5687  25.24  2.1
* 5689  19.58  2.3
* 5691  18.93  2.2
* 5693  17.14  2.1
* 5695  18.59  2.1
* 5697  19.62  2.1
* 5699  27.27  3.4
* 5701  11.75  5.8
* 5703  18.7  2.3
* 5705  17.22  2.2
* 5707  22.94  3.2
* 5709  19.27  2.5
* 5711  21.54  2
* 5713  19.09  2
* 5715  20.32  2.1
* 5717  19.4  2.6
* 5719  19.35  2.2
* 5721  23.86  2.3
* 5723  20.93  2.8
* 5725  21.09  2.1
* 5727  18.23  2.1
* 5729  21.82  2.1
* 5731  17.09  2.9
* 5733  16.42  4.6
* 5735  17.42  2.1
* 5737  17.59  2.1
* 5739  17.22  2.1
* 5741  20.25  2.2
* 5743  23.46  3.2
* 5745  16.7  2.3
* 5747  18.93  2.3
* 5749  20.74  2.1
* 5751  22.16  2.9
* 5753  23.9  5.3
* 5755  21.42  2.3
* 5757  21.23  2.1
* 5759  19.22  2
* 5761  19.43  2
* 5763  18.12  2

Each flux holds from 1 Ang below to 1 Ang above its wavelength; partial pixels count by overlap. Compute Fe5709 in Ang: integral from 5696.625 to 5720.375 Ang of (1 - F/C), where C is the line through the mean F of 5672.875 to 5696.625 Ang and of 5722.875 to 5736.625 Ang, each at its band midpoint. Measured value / -0.2 Ang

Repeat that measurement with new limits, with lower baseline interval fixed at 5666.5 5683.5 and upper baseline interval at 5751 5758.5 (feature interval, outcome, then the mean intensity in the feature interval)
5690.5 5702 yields 1.6 Ang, 18.9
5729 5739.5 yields 2.1 Ang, 17.6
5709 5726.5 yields 1.1 Ang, 20.5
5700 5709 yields 1.7 Ang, 17.8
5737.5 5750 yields 1.4 Ang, 19.5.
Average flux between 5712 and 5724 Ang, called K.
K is 20.5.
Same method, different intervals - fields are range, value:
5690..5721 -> 19.6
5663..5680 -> 21.4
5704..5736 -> 19.7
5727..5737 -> 18.1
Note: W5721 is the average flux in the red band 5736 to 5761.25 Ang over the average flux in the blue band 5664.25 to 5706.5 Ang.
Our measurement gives 1.0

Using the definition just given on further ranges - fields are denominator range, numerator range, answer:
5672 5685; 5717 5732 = 0.96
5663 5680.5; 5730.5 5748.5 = 0.86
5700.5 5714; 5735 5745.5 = 1.01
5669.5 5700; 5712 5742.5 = 0.92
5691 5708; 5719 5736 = 1.02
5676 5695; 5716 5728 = 1.02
